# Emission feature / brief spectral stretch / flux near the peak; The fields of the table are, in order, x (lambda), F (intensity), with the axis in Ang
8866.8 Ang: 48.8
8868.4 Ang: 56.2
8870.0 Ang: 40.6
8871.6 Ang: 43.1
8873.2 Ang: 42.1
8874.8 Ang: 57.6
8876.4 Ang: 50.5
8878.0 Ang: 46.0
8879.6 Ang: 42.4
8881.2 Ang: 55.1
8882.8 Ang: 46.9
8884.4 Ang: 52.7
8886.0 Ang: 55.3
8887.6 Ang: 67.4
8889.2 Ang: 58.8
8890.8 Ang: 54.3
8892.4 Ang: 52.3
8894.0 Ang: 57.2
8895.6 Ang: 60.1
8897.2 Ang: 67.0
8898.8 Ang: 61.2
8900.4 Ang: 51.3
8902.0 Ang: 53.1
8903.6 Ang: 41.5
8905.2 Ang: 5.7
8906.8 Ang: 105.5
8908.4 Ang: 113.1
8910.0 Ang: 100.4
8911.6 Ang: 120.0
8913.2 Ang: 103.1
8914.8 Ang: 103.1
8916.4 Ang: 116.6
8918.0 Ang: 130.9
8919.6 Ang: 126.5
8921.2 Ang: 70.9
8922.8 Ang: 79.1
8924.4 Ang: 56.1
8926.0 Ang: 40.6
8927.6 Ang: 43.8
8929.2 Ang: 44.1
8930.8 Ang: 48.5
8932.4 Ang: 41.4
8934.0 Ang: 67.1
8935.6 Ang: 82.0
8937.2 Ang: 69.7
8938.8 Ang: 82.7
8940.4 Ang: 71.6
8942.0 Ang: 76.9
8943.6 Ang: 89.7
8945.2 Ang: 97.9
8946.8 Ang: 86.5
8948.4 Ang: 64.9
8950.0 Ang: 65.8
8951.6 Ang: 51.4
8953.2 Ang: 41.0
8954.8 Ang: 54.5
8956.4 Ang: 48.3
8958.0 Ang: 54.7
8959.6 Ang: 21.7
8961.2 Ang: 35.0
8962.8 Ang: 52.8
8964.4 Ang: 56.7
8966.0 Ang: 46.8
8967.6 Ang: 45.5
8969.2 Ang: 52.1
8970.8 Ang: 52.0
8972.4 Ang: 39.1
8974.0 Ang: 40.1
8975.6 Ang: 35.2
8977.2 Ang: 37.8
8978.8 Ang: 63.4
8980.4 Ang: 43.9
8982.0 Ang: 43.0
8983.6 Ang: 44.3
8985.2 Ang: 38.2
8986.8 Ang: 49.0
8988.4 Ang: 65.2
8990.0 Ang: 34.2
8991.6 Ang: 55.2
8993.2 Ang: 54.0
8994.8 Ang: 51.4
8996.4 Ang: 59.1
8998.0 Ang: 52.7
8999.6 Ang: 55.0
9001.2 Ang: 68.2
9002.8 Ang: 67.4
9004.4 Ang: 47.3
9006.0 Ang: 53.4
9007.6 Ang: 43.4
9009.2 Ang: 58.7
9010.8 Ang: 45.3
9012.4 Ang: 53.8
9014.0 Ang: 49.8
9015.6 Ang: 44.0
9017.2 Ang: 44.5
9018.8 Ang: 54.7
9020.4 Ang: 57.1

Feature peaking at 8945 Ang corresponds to [N II] 6583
